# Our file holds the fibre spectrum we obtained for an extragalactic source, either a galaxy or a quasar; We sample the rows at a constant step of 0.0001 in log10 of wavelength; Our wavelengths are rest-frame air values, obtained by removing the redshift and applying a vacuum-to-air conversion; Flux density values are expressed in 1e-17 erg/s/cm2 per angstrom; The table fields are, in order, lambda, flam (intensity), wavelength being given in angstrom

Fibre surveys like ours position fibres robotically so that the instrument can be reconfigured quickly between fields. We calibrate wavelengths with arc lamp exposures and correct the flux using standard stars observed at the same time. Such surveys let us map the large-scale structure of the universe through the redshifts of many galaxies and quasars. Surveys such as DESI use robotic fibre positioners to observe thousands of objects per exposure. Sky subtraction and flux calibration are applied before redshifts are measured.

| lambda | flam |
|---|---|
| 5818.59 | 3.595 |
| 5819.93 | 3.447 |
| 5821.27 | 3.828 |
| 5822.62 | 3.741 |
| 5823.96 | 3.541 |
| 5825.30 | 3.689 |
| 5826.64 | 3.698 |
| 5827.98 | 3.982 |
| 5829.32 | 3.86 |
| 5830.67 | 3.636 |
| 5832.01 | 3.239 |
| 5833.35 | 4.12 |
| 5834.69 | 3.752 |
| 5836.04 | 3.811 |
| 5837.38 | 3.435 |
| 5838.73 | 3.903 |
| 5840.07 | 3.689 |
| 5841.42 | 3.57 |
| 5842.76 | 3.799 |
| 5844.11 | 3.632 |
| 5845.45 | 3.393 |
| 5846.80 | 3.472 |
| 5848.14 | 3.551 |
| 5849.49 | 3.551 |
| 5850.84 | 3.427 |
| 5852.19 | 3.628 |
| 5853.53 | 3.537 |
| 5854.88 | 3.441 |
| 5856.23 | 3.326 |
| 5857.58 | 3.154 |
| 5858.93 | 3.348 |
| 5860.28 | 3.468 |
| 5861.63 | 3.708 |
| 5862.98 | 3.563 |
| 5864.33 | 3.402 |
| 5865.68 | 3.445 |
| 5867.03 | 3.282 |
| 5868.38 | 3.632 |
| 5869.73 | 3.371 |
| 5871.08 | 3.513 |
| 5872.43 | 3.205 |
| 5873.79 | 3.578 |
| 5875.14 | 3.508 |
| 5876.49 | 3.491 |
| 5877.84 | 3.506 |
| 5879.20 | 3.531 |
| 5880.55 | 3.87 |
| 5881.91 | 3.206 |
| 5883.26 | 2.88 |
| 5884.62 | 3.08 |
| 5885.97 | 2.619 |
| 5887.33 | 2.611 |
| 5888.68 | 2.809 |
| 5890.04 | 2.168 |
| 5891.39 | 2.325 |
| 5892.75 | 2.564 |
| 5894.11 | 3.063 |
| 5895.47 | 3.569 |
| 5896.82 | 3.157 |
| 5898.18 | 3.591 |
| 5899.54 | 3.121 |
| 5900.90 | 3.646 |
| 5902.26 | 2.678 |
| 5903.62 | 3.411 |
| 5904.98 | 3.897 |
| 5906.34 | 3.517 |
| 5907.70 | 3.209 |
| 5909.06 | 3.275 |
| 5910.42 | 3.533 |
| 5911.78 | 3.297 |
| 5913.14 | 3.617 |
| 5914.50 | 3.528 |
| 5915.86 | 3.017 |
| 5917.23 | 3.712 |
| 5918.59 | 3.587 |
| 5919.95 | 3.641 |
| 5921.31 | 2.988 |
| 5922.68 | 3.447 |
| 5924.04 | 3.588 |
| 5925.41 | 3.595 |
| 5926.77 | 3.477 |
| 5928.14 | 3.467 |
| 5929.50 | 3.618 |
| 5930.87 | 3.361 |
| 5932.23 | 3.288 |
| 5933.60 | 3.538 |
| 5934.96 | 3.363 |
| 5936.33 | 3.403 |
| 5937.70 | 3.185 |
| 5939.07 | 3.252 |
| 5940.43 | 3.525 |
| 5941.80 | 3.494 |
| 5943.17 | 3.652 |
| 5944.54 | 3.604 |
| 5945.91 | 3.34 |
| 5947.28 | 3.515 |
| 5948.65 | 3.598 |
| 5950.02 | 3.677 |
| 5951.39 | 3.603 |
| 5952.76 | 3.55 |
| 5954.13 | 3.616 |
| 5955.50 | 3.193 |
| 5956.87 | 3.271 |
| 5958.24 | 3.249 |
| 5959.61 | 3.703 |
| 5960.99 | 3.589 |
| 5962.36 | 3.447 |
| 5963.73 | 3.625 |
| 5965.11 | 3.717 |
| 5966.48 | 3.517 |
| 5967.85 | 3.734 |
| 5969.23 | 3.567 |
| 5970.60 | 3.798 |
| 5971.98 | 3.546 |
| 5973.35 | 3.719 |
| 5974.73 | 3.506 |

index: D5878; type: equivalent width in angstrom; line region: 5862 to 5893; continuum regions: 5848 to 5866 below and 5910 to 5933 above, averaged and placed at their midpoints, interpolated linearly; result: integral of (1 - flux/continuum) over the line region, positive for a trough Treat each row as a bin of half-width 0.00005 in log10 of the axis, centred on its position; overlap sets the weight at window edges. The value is 2.4 angstrom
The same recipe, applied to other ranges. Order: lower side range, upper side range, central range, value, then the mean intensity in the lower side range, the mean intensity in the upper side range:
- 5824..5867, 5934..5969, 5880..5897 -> 3.1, 3.58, 3.5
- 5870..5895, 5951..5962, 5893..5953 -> -2.4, 3.09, 3.47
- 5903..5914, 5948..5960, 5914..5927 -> 0.1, 3.47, 3.49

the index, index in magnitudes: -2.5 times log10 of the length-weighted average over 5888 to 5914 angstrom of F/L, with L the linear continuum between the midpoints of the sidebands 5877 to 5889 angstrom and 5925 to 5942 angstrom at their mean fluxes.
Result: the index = 0.02 mag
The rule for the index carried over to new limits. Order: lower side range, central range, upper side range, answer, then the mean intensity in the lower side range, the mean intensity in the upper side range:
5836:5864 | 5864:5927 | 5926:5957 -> 0.07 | 3.53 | 3.46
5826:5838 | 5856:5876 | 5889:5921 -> 0.02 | 3.73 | 3.26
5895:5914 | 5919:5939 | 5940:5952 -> 0.02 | 3.39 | 3.55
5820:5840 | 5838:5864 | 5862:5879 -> 0.02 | 3.72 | 3.46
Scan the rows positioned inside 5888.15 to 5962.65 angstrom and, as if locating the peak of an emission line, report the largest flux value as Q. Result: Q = 3.897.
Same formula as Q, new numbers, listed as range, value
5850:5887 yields 3.87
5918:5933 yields 3.641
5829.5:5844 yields 4.12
